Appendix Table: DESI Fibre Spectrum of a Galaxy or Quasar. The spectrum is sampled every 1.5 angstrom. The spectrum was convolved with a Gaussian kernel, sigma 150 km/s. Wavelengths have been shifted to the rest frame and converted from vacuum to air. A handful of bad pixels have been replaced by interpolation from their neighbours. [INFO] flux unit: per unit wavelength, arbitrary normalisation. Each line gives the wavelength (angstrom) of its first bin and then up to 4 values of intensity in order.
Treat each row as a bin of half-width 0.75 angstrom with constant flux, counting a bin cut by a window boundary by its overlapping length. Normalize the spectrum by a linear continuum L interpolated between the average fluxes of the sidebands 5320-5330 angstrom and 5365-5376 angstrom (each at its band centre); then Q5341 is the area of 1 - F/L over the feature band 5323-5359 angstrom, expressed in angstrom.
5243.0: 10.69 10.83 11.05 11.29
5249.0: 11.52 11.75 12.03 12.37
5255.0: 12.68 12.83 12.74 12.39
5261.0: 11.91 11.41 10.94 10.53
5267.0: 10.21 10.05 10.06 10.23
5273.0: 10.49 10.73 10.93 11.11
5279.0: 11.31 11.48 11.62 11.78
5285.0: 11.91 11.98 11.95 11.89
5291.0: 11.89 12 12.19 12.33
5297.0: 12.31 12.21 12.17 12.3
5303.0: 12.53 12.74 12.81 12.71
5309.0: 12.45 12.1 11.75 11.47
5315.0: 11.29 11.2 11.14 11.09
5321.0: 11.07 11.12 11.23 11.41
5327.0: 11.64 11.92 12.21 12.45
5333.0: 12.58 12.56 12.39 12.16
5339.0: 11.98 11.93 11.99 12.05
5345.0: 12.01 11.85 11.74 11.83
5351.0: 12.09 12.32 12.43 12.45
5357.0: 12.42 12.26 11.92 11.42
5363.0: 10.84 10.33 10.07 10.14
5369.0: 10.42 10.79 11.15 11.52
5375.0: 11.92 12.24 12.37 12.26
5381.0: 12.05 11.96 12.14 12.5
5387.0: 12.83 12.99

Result -2.6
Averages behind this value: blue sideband 11.5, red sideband 10.9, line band 12.1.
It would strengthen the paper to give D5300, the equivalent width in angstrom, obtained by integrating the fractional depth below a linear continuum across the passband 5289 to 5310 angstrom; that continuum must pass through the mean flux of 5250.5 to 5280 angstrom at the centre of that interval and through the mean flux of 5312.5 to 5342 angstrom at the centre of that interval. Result -1.4 angstrom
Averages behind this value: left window 11.3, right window 11.7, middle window 12.3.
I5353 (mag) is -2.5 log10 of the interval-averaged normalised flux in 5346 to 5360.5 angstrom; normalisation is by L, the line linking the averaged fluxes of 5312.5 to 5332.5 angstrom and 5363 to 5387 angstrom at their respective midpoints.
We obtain -0.06 mag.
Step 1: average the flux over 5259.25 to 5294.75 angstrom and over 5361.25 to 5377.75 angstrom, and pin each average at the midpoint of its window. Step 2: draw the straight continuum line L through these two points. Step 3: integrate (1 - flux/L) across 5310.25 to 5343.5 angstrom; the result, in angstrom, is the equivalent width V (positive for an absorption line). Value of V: -1.9 angstrom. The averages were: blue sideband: 11.3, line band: 11.8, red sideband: 11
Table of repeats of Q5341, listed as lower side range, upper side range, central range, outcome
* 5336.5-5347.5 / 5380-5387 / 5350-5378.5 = 1.41 angstrom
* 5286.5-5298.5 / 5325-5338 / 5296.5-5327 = 0.69 angstrom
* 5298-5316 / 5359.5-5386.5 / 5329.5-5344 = -0.45 angstrom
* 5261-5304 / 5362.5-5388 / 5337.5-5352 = -0.57 angstrom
